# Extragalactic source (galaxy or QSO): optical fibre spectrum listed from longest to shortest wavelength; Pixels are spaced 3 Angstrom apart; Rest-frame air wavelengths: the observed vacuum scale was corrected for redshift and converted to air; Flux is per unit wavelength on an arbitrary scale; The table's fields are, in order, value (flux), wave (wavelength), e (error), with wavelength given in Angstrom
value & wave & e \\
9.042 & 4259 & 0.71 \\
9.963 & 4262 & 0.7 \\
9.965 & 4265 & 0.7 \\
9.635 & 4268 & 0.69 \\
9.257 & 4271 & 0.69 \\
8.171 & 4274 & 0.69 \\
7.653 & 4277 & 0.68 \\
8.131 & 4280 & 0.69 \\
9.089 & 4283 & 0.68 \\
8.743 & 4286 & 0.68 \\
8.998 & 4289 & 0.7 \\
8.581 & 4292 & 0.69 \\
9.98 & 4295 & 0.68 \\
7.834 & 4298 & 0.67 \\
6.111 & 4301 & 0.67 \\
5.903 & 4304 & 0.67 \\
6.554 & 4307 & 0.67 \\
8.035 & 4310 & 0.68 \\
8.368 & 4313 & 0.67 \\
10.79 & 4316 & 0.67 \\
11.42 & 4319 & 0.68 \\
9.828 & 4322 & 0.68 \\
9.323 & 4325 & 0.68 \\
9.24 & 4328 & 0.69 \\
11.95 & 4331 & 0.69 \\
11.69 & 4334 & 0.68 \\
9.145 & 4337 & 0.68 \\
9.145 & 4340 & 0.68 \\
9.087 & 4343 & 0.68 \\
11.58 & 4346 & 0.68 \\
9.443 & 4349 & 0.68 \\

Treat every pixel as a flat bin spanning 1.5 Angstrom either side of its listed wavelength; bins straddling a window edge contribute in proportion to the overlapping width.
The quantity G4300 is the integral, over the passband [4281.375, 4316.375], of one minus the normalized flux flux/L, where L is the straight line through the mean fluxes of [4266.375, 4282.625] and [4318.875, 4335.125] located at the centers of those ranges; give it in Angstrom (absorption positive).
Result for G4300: 4.8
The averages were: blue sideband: 8.62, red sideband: 10.5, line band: 8.17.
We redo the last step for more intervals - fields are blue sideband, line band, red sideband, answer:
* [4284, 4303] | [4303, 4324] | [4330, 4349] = 1.0 Angstrom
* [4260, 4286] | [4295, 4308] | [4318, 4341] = 3.5 Angstrom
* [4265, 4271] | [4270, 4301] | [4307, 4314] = 1.3 Angstrom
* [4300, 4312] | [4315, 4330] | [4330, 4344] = -2.9 Angstrom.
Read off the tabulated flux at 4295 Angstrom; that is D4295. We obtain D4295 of 9.98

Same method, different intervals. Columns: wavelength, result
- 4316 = 10.79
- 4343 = 9.087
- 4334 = 11.69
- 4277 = 7.653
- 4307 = 6.554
